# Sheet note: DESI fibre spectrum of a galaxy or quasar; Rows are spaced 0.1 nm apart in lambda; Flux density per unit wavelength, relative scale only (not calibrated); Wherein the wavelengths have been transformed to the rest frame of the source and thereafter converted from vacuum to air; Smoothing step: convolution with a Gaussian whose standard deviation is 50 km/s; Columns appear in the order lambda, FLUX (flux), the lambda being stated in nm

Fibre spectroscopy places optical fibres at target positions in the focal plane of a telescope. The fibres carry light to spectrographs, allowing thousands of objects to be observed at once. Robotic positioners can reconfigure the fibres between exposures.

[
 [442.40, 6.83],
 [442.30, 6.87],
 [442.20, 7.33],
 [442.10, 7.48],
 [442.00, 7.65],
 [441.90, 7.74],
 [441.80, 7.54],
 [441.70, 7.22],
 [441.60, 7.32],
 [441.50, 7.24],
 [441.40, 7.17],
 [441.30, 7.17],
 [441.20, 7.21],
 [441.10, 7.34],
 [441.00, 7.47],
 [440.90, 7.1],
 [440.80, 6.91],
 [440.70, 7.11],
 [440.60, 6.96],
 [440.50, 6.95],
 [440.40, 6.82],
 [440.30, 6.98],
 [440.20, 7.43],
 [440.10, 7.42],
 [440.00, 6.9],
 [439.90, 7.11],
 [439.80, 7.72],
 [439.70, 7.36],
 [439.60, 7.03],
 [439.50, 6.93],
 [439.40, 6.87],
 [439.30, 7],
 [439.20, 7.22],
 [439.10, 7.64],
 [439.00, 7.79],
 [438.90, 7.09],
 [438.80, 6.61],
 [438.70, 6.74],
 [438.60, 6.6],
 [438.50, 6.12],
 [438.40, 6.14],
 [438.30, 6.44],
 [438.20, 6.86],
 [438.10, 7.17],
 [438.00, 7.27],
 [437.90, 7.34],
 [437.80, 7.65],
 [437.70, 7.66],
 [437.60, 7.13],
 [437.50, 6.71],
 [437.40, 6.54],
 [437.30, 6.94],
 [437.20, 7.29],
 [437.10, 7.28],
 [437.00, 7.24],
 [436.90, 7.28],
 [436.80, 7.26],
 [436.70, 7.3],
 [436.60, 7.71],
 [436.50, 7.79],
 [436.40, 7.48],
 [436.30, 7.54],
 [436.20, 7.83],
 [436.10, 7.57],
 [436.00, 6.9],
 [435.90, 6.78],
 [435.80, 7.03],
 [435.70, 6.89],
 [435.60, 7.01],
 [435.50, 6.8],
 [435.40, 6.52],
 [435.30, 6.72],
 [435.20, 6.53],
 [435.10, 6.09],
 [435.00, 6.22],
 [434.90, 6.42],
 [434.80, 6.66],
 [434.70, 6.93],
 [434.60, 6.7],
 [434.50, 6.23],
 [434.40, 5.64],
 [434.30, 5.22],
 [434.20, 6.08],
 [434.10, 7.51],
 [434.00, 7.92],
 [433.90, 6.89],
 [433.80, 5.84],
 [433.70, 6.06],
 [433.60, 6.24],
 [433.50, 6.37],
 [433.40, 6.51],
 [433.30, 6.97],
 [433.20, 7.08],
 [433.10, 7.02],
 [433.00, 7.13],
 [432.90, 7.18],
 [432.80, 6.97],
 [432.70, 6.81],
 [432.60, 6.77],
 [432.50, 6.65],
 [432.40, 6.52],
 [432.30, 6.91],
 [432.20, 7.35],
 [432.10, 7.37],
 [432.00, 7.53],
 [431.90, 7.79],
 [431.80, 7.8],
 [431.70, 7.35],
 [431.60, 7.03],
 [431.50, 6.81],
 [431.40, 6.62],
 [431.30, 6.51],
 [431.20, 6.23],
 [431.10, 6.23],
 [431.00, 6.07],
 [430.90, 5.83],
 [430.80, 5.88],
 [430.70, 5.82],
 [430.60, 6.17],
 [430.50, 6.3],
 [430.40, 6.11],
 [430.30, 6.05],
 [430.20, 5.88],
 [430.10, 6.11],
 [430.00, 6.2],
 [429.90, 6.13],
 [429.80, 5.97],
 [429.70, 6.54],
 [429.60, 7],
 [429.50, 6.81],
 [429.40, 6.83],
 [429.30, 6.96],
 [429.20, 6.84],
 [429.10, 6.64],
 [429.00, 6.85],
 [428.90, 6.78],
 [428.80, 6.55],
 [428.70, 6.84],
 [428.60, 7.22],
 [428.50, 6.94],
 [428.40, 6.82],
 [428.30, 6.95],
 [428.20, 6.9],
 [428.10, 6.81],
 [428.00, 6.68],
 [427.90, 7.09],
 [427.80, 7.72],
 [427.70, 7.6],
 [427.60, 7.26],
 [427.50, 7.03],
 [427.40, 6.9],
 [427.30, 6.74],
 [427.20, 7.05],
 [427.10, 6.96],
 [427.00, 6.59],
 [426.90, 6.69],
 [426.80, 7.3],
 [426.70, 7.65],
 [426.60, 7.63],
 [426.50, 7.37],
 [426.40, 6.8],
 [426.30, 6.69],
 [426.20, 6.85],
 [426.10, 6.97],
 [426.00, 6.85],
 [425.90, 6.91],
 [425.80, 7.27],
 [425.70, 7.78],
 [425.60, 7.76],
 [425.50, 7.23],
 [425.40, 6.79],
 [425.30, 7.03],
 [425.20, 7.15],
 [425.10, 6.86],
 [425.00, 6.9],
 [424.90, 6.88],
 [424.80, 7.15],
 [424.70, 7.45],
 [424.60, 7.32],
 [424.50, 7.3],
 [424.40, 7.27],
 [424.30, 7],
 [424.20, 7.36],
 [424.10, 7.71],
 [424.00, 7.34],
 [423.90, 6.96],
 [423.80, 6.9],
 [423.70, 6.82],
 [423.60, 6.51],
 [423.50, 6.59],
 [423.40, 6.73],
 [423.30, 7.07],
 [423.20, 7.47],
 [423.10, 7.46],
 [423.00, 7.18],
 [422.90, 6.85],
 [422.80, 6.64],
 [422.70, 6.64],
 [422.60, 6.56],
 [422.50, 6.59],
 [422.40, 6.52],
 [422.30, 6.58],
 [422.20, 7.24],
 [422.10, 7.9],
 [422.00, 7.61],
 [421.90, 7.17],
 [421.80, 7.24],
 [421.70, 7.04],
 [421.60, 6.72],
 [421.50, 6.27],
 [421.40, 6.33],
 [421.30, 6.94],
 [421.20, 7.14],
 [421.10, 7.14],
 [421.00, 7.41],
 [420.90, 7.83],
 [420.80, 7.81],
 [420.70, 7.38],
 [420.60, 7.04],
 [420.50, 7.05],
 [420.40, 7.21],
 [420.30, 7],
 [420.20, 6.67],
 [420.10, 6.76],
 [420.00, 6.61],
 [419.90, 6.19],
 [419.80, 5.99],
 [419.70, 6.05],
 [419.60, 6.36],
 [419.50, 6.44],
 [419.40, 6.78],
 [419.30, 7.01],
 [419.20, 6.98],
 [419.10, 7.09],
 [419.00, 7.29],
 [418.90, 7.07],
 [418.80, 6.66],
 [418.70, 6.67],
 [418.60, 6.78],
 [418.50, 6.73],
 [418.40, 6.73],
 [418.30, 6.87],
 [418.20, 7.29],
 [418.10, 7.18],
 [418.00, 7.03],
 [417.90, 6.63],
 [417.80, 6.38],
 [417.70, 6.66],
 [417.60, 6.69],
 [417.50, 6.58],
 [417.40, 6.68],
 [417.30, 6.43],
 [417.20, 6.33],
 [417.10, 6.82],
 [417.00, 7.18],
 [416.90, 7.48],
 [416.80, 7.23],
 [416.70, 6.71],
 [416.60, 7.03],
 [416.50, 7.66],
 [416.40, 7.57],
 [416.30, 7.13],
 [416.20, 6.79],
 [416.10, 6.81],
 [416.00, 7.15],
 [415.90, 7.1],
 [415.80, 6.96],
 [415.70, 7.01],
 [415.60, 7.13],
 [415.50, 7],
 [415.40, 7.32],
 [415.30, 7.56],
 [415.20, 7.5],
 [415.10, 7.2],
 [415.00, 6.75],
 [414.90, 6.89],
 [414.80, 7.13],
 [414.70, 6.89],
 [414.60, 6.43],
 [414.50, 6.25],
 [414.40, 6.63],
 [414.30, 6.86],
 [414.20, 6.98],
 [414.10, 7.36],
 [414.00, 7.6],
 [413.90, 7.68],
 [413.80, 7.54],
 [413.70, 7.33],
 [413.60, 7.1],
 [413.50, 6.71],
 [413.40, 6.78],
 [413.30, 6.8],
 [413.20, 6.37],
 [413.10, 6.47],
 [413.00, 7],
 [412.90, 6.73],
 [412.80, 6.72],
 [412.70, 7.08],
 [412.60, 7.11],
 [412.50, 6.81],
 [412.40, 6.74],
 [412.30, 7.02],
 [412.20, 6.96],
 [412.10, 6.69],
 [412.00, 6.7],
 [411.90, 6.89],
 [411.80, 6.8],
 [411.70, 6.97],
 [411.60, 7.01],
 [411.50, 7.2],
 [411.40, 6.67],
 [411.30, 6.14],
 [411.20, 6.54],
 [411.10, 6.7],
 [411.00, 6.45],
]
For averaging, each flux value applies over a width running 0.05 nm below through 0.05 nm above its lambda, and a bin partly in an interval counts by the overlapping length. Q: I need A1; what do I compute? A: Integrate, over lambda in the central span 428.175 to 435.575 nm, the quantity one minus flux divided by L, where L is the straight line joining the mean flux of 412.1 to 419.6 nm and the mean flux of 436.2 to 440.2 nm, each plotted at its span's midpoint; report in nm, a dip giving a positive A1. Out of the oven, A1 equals 0.48 nm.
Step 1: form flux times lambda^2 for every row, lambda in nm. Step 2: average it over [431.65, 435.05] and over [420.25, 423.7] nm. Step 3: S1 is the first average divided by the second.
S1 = 1.02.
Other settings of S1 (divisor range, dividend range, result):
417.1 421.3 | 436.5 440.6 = 1.13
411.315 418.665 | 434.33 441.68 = 1.13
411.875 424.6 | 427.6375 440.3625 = 1.06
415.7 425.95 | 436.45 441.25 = 1.11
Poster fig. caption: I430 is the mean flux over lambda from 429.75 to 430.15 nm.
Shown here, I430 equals 6.1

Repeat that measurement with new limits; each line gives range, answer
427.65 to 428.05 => 7.27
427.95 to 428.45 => 6.83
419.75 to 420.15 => 6.39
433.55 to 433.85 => 6.05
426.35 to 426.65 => 7.27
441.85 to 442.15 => 7.62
